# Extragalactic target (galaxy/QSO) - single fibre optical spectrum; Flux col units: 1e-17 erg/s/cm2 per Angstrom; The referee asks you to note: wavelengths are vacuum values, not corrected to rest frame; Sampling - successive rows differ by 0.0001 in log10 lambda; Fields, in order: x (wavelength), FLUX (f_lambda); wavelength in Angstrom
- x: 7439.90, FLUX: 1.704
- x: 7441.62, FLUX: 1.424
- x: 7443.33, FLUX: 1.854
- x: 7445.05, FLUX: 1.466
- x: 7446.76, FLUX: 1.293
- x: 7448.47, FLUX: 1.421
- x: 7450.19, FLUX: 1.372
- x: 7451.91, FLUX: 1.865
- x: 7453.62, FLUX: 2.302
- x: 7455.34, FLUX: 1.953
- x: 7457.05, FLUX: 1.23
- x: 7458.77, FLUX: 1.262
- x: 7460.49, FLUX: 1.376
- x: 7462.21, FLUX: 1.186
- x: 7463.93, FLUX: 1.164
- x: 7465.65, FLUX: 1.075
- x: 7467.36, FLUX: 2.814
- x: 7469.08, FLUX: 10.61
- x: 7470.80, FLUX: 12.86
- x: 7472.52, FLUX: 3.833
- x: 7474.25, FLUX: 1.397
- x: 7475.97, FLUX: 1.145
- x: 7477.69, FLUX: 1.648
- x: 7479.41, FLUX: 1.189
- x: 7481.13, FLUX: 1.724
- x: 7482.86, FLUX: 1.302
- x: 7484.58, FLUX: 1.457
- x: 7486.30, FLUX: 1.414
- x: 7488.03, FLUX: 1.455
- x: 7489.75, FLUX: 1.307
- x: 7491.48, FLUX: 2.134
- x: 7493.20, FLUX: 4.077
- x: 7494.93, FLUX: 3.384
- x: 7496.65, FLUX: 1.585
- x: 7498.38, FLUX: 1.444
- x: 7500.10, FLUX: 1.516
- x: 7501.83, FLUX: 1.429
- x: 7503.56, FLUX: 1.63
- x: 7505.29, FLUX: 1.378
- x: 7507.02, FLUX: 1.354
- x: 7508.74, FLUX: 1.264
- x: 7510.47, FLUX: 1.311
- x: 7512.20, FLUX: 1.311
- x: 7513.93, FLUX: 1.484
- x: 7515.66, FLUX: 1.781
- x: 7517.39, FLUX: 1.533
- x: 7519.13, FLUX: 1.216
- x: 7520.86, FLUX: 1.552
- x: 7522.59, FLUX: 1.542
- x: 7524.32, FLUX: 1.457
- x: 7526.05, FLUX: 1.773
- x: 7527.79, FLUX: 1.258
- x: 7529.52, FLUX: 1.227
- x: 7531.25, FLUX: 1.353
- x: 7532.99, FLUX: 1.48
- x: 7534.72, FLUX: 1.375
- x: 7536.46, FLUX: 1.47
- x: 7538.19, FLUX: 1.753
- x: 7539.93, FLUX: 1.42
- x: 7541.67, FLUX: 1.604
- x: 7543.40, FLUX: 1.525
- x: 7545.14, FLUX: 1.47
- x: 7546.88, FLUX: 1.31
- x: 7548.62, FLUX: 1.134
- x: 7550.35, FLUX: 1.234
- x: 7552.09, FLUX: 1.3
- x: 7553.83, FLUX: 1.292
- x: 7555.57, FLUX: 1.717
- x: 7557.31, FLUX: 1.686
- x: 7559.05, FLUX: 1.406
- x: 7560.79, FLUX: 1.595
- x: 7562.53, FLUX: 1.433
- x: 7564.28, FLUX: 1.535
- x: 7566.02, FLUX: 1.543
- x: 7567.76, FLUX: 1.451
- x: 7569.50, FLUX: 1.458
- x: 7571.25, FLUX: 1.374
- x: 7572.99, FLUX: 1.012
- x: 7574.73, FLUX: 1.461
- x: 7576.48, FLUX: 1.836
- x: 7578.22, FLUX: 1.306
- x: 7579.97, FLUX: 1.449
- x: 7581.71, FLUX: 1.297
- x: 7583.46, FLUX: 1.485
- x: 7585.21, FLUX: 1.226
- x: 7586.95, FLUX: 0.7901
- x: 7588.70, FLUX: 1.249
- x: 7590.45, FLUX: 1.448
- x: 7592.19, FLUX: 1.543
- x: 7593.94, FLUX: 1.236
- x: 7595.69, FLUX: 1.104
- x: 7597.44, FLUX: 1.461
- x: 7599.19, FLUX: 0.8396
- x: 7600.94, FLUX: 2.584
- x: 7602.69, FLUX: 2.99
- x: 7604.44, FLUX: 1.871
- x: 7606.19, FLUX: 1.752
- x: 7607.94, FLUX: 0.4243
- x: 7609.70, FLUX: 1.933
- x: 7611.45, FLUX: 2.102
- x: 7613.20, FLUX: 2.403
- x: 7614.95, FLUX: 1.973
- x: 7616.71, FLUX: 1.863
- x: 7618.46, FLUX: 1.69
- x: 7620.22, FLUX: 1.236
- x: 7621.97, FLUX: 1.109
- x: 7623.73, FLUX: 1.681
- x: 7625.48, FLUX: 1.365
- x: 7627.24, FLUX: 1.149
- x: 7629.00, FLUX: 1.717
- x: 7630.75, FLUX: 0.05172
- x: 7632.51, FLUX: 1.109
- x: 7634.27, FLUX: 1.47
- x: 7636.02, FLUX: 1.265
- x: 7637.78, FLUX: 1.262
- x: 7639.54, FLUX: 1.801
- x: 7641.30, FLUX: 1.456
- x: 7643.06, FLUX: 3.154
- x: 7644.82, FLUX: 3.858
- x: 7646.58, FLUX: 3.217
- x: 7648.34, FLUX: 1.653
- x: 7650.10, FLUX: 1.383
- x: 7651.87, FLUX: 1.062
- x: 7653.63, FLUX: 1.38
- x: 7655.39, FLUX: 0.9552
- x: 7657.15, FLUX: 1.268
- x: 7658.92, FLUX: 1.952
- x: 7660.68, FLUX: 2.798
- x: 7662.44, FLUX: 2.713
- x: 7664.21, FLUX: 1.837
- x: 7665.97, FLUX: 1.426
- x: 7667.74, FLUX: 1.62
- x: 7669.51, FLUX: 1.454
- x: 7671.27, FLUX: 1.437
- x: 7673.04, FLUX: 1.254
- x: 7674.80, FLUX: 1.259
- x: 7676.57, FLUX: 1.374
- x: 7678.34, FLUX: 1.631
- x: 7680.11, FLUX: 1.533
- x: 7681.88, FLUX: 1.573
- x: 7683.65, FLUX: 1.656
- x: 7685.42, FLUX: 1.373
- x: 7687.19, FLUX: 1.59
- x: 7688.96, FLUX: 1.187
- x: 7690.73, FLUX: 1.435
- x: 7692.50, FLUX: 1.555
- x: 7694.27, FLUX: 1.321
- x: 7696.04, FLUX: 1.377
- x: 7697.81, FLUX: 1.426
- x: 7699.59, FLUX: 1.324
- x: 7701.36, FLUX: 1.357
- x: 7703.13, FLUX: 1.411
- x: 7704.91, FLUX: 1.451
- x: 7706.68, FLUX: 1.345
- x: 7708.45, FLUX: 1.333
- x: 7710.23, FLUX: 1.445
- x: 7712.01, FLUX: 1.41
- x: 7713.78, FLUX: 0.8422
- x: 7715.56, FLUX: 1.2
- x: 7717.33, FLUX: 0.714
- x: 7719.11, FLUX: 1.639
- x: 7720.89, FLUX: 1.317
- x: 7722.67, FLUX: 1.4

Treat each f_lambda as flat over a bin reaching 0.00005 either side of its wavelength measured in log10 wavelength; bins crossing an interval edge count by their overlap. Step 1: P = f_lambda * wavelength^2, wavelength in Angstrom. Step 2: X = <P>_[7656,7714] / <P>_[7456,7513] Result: 0.70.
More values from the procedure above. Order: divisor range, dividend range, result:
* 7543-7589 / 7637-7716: 1.19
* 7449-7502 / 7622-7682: 0.71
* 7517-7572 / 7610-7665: 1.23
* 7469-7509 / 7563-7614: 0.63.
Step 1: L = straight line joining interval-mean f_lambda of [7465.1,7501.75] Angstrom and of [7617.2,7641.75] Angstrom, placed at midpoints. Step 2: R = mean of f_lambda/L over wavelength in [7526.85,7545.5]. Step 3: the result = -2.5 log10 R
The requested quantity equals 0.49 mag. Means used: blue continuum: 2.81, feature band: 1.45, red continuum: 1.32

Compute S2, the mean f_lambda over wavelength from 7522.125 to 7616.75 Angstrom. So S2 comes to 1.5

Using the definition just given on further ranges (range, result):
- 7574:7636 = 1.49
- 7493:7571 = 1.53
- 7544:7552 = 1.3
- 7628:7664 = 1.78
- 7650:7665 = 1.72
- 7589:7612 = 1.62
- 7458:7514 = 2.3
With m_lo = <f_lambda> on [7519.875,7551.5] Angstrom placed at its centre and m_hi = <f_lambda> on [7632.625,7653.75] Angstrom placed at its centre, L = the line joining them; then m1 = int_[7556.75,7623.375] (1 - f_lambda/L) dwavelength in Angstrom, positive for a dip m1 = 5.7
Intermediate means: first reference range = 1.44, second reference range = 1.9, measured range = 1.53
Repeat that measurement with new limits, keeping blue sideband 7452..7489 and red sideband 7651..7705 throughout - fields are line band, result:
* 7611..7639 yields 5.2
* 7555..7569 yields 3.8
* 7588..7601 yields 3.9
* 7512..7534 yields 8.0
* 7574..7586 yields 3.4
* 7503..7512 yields 3.8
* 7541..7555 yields 5.2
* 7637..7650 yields -4.7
